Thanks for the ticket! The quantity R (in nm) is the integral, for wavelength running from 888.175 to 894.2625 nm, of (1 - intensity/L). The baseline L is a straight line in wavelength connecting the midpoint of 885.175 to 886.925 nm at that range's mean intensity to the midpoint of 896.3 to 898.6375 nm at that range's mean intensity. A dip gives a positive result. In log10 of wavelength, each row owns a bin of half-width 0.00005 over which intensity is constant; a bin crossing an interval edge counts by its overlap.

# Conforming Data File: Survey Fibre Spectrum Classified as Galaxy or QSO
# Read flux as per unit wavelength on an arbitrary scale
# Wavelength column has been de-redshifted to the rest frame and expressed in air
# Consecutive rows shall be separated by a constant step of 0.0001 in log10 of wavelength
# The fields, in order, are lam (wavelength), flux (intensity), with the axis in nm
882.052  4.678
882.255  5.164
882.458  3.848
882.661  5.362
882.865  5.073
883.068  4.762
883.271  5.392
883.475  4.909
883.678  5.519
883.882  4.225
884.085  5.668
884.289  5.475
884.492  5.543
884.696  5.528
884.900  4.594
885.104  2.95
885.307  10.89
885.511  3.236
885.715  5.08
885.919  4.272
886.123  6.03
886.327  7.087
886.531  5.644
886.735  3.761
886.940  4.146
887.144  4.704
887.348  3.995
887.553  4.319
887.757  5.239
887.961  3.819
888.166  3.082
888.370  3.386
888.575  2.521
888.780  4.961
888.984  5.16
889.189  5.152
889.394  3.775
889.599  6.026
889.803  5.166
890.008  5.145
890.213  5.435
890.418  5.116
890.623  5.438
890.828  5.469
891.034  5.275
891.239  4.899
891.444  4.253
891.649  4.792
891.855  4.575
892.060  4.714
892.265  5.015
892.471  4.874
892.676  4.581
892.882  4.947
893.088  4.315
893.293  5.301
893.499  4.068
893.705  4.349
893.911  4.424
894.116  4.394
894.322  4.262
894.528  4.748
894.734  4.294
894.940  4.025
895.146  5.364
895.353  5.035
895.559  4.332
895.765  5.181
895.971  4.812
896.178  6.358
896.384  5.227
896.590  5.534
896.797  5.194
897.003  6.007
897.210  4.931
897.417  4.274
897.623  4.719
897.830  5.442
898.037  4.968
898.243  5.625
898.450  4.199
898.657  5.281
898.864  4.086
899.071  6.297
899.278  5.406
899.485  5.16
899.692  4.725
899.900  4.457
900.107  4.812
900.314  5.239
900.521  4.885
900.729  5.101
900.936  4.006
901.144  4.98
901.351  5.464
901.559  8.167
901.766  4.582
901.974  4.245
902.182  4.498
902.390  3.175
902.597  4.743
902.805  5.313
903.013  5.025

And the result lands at 0.761 nm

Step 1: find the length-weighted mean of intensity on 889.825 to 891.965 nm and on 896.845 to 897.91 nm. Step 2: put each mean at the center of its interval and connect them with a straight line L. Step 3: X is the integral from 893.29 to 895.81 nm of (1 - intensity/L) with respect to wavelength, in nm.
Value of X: 0.25 nm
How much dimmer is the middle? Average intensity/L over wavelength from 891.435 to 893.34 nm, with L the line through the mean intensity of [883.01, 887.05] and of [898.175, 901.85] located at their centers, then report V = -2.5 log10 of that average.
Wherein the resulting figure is 0.10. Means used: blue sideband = 5.24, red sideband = 5.14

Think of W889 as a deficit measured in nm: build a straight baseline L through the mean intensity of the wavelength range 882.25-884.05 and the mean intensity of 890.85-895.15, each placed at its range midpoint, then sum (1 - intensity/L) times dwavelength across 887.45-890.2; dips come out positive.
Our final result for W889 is 0.17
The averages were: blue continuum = 4.93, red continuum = 4.64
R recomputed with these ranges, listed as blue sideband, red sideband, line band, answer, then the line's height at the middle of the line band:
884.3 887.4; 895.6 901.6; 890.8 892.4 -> 0.101 nm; 5.17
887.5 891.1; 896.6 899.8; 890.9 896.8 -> 0.128 nm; 4.9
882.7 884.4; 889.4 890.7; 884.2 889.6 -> 0.414 nm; 5.21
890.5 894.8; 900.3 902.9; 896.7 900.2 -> -0.123 nm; 4.86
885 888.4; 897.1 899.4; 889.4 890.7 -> -0.101 nm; 4.89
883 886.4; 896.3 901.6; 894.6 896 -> 0.126 nm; 5.18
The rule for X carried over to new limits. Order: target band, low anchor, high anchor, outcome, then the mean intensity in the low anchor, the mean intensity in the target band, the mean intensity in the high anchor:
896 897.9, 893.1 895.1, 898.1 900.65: -0.210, 4.45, 5.28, 5.01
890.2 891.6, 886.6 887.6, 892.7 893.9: -0.206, 4.22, 5.09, 4.58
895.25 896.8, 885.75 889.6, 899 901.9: -0.070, 4.55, 5.21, 5.21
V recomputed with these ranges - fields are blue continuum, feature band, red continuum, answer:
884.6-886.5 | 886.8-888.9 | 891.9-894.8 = 0.29 mag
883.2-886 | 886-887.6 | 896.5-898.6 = 0.05 mag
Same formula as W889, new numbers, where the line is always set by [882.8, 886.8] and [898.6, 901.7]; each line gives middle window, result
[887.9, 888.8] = 0.317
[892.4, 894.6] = 0.285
